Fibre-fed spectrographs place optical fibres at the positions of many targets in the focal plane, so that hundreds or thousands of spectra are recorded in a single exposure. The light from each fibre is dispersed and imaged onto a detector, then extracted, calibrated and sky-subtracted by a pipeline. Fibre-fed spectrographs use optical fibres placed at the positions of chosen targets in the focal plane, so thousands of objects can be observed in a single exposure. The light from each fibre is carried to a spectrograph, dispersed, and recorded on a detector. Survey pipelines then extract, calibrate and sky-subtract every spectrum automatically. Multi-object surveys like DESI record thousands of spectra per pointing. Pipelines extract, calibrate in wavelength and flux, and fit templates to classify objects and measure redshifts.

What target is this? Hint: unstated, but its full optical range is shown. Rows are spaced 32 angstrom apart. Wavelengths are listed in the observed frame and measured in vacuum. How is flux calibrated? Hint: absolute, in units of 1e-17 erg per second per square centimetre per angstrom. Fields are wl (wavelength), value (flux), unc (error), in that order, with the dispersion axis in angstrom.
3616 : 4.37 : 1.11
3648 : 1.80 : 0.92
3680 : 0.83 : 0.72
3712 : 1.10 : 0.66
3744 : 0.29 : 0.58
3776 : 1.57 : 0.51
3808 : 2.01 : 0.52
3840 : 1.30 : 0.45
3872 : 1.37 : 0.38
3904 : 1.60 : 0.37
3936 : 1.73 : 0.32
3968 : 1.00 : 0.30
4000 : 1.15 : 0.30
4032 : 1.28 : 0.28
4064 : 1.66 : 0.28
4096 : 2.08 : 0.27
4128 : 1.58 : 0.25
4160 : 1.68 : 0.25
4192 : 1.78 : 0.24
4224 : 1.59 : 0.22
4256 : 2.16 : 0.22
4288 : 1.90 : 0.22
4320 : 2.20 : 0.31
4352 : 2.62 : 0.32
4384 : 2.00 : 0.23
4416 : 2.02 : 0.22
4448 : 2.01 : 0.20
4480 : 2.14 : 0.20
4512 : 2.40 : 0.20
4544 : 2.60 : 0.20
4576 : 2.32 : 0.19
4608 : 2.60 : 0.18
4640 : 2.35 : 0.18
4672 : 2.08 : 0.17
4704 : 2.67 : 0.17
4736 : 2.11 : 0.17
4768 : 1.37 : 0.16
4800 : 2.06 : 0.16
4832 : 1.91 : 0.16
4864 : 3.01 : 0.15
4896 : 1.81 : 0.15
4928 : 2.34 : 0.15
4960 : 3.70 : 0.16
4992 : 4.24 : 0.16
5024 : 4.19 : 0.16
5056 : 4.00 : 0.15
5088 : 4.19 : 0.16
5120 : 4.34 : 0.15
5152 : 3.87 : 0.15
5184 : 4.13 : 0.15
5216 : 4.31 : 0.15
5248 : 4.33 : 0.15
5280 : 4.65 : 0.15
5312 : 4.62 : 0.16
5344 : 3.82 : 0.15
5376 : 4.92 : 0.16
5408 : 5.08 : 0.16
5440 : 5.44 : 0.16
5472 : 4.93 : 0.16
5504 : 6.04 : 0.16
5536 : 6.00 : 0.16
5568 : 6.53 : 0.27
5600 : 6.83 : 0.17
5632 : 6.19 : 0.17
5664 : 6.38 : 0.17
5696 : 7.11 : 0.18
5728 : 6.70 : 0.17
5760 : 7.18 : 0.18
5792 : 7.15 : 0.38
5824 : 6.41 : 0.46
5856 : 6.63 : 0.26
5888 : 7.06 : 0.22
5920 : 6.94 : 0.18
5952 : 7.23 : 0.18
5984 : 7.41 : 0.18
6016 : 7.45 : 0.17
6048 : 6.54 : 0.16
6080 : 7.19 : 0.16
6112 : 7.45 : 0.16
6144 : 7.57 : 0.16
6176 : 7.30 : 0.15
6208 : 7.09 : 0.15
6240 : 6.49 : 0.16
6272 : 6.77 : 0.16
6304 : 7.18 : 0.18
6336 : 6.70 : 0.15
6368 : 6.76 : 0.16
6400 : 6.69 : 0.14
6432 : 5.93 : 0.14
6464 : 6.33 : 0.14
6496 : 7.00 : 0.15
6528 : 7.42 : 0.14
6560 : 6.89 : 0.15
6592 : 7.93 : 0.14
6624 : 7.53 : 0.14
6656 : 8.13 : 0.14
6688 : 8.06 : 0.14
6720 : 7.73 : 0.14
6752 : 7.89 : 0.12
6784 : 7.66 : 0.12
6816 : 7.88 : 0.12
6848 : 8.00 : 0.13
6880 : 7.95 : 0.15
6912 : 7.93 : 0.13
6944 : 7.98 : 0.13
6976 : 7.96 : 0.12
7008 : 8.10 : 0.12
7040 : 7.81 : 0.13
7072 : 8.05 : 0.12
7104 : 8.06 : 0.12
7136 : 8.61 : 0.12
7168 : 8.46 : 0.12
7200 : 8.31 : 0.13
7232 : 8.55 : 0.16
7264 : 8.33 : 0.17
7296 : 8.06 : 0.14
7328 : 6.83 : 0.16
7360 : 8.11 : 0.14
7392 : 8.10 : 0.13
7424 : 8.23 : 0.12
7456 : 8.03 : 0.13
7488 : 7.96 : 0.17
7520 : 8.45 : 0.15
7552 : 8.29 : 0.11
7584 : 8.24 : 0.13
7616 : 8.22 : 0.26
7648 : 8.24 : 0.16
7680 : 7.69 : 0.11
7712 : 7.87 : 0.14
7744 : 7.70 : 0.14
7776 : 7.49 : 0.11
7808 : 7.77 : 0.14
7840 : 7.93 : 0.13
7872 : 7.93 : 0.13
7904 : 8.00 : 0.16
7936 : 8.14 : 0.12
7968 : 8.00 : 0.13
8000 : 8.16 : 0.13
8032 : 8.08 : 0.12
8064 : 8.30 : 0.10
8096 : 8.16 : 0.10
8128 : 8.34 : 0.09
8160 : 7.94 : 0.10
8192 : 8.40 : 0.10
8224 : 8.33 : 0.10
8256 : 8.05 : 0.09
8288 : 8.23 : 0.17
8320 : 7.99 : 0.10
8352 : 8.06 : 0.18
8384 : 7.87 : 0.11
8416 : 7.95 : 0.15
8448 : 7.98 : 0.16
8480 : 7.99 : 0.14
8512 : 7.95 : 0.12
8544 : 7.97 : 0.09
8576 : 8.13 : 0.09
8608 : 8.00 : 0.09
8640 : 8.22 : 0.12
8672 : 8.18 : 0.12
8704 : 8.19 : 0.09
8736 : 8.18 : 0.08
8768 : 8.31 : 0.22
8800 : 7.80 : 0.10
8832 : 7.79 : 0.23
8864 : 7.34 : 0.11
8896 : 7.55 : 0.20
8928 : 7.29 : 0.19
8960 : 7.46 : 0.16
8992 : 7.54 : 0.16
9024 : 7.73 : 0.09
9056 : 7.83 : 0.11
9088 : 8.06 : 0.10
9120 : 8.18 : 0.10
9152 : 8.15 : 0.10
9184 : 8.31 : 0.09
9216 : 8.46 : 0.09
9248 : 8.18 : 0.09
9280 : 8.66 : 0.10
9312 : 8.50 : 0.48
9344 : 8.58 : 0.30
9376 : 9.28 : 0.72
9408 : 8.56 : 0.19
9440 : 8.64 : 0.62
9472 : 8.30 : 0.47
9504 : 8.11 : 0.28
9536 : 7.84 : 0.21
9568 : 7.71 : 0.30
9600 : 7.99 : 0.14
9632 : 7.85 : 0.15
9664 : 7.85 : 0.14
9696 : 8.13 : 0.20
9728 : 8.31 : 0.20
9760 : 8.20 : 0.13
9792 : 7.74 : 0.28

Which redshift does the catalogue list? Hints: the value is 0.24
